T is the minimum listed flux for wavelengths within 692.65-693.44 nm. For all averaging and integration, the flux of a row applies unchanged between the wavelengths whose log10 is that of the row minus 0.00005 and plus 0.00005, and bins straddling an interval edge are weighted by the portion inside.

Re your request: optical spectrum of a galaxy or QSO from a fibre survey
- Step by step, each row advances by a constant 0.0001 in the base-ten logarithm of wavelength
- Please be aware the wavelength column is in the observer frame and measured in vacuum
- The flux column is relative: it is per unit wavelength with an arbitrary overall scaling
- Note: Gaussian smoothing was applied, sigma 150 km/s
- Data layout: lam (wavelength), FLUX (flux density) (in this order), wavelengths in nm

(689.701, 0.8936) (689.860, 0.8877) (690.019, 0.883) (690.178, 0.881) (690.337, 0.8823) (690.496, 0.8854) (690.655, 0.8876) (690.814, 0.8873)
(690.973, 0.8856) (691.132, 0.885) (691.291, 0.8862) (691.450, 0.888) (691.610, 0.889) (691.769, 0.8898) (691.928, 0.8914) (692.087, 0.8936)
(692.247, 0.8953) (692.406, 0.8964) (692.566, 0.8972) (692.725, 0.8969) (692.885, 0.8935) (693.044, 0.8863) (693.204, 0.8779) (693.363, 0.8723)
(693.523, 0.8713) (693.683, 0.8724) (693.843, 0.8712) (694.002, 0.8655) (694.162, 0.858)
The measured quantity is 0.8723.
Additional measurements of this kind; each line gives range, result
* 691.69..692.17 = 0.8898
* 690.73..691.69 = 0.885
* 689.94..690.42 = 0.881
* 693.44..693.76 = 0.8713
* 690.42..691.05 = 0.8854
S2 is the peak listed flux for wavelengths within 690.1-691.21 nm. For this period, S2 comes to 0.8876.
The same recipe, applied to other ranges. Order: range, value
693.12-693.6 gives 0.8779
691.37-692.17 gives 0.8936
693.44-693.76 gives 0.8724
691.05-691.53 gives 0.888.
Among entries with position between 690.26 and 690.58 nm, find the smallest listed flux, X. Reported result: 0.8823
